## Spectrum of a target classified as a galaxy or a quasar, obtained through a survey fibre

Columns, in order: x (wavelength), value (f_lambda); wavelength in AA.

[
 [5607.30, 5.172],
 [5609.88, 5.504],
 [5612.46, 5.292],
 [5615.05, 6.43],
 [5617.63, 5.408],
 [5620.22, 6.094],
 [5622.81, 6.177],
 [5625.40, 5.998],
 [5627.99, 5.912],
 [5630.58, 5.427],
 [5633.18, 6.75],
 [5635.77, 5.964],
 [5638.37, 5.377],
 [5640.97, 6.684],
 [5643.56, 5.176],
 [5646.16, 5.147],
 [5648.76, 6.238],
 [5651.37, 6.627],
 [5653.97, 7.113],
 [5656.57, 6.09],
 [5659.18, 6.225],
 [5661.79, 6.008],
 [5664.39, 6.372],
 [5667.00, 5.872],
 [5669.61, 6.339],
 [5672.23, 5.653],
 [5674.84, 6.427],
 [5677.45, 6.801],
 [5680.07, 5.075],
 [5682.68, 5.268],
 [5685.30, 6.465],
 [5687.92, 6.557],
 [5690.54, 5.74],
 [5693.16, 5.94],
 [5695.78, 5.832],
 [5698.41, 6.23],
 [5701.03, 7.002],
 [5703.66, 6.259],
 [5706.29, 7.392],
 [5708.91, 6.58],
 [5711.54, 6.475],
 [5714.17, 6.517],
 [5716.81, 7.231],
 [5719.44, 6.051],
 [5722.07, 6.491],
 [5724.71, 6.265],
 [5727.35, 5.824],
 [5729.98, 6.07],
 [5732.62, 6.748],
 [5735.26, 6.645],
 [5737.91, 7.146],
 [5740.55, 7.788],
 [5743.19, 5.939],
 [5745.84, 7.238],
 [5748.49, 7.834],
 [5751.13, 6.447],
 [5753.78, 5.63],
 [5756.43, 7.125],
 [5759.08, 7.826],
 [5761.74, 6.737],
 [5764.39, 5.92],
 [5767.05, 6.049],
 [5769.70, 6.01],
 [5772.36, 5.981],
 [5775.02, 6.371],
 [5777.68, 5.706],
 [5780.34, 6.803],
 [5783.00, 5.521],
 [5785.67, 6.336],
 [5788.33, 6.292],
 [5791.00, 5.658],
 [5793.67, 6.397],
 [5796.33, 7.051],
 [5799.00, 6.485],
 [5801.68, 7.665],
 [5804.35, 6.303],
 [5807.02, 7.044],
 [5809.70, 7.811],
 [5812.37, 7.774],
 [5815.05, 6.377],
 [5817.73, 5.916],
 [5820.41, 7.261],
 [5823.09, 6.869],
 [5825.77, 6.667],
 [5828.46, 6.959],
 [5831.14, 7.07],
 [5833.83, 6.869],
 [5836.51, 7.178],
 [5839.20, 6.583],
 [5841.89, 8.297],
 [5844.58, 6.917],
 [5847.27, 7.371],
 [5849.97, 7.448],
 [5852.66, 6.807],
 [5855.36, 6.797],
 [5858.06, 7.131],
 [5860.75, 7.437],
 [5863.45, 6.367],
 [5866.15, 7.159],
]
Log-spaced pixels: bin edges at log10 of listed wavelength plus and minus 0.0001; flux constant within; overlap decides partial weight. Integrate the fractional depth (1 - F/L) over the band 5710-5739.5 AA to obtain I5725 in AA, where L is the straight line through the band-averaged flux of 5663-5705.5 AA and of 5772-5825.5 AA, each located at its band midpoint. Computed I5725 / -1.0 AA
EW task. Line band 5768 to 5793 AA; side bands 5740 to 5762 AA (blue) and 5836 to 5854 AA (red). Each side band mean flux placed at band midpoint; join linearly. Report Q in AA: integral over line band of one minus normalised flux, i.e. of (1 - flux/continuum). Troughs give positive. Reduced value 3.35 AA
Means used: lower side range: 6.93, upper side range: 7.23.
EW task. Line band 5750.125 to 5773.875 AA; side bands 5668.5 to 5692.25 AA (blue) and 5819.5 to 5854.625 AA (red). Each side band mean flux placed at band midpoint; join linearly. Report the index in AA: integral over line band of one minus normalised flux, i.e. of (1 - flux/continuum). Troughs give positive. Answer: 0.6 AA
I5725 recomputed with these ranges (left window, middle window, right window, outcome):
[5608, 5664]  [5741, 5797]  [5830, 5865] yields 2.0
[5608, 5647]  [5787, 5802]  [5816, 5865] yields 0.5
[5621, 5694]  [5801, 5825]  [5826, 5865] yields -0.3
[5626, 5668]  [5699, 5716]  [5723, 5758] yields -0.6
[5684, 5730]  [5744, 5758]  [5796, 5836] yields -0.5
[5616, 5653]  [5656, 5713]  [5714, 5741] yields 0.7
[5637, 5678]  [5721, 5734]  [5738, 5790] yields 0.2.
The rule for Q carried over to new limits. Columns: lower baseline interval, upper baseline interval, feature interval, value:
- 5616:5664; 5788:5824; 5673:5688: 0.4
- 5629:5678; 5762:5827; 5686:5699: 0.3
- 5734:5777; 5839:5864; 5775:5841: 2.3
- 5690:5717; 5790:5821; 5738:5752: -1.0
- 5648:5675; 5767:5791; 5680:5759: -4.2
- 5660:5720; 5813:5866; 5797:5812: -0.6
